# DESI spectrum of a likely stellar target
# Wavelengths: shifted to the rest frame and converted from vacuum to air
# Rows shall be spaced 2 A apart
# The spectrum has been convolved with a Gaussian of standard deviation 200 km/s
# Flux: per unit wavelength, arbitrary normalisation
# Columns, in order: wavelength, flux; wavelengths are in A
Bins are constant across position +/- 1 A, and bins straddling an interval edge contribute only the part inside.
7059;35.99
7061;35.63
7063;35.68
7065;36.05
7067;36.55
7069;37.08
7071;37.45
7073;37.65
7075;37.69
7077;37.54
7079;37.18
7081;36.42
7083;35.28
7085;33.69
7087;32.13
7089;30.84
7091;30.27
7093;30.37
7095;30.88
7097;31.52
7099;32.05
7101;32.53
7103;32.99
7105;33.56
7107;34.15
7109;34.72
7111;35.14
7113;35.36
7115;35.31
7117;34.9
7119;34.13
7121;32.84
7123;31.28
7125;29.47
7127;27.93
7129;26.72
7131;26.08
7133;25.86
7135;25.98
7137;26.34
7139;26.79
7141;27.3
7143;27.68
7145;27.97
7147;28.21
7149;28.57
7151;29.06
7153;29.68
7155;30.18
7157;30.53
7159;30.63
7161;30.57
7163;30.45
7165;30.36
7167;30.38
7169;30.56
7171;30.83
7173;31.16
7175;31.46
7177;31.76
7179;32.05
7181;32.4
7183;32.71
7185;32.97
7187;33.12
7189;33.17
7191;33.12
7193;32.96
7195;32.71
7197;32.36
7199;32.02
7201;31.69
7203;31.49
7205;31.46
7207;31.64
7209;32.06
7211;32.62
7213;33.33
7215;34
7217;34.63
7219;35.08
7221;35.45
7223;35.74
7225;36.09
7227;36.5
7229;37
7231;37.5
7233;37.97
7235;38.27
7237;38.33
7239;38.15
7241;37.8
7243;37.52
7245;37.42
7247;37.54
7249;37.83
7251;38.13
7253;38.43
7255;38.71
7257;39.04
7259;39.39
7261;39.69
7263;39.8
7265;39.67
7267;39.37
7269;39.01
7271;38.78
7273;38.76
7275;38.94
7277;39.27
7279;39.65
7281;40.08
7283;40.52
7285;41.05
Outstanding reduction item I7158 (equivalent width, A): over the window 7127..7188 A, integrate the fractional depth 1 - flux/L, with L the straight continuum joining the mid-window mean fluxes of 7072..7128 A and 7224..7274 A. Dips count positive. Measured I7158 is 10.0 A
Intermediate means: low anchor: 33.5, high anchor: 38.3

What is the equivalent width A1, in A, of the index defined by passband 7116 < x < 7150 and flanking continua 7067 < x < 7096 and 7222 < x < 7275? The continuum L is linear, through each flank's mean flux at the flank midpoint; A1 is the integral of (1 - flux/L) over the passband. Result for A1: 6.7 A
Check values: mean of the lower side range 34.7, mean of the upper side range 38.2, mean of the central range 28.7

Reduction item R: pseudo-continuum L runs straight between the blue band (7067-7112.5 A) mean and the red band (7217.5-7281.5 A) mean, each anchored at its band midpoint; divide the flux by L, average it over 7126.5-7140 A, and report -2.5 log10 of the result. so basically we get 0.31 mag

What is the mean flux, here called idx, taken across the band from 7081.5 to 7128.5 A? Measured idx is 32.6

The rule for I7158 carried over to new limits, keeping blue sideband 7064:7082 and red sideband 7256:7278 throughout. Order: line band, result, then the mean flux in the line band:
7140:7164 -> 5.5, 29.2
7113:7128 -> 2.0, 32.5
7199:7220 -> 3.2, 32.8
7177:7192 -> 2.2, 32.7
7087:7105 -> 2.8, 31.6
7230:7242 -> 0.3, 38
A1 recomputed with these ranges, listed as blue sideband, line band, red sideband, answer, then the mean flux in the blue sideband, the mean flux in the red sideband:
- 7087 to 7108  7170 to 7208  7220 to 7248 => 3.55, 31.9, 37.2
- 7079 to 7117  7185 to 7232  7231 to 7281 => 4.25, 33.3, 38.7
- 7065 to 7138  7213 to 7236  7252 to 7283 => 0.94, 32.8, 39.3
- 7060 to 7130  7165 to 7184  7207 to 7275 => 2.26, 33.8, 37.2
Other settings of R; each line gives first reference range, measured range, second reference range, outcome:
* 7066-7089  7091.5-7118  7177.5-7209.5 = 0.06 mag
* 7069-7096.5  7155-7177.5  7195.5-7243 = 0.13 mag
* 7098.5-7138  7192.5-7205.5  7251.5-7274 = 0.12 mag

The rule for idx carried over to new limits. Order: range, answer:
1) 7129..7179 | 29.1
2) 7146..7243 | 33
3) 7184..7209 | 32.4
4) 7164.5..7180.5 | 31.1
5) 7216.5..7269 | 37.8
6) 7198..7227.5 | 33.5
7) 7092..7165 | 30.5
